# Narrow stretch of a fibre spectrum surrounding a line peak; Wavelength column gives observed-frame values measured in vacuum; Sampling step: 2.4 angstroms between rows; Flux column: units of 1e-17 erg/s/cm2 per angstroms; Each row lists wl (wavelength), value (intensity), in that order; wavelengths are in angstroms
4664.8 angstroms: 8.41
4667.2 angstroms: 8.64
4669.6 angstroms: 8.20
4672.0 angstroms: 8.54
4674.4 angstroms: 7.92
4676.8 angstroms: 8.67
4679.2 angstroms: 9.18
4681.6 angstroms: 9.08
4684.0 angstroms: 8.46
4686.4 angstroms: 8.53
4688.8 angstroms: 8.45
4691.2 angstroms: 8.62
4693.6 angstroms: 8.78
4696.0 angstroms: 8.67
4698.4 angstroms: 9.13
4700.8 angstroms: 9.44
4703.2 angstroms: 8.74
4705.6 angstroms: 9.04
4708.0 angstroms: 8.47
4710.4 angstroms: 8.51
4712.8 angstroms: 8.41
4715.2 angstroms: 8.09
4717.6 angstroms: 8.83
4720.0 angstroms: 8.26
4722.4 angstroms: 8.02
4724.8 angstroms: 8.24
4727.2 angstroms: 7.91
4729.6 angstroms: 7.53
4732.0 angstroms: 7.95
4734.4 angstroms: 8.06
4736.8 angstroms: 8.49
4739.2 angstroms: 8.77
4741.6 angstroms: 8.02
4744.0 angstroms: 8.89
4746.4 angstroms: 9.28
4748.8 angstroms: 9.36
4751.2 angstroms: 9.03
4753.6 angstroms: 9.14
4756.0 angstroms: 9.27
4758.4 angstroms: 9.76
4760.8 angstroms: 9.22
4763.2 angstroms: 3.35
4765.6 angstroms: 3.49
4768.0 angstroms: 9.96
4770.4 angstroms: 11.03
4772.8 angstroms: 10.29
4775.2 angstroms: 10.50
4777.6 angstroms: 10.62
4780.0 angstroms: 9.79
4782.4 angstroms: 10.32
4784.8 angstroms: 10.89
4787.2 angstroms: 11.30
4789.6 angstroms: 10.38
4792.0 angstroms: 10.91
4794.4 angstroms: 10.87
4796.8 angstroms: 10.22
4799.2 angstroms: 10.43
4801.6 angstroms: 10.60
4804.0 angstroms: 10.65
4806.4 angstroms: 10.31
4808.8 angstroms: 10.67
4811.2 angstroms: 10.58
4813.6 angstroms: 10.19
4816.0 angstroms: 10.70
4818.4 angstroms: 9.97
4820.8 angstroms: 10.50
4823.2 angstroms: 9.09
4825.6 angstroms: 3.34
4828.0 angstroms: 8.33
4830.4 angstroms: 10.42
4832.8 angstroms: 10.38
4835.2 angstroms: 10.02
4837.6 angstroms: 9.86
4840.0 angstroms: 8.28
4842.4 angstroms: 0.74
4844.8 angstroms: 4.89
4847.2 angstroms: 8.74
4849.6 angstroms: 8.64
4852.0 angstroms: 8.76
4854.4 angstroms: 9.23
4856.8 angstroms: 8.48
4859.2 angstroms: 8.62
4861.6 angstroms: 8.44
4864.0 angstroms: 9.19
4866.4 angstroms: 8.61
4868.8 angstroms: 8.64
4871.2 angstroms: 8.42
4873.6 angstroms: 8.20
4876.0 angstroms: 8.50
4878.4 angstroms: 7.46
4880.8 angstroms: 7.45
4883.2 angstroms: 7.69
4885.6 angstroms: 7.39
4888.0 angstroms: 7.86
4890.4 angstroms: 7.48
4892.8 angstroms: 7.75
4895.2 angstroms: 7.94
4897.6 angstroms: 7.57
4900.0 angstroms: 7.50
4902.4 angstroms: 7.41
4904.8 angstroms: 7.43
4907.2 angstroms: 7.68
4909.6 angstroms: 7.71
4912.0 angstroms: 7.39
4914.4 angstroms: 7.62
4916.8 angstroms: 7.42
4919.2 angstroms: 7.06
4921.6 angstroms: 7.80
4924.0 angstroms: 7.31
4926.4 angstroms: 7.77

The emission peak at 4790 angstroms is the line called C III] 1909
